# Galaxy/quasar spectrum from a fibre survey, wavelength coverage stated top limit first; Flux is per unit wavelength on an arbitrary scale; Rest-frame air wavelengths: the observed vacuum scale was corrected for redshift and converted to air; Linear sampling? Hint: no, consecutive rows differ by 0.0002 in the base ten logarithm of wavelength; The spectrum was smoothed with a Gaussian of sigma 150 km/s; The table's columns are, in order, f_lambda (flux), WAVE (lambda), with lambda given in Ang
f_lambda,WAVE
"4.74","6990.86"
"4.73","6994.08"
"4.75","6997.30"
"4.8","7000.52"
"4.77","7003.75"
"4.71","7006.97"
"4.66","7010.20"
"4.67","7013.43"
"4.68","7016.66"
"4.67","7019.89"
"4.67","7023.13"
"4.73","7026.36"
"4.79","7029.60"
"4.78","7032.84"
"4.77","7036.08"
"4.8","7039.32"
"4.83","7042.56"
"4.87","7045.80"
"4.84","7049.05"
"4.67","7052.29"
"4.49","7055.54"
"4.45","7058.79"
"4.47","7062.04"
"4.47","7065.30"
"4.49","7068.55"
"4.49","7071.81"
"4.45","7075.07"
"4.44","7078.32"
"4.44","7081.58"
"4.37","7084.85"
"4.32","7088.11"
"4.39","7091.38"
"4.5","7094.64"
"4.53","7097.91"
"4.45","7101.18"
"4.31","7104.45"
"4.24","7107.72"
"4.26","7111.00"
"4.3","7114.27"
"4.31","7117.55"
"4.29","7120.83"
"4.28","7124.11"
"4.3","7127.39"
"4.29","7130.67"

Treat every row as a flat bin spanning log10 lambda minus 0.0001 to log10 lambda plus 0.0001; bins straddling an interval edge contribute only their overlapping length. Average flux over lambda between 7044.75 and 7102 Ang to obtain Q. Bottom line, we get 4.5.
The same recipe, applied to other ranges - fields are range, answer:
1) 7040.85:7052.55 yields 4.82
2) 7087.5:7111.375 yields 4.38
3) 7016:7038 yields 4.73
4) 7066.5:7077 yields 4.48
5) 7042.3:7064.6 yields 4.64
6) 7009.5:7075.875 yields 4.66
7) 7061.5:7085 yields 4.46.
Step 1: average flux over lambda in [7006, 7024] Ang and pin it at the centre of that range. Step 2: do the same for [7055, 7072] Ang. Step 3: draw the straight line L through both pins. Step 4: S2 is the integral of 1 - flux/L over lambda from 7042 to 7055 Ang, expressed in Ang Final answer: -0.7 Ang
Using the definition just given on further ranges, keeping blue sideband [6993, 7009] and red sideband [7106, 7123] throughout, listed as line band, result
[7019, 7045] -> -0.8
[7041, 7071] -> -0.6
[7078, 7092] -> 0.0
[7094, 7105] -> -0.3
